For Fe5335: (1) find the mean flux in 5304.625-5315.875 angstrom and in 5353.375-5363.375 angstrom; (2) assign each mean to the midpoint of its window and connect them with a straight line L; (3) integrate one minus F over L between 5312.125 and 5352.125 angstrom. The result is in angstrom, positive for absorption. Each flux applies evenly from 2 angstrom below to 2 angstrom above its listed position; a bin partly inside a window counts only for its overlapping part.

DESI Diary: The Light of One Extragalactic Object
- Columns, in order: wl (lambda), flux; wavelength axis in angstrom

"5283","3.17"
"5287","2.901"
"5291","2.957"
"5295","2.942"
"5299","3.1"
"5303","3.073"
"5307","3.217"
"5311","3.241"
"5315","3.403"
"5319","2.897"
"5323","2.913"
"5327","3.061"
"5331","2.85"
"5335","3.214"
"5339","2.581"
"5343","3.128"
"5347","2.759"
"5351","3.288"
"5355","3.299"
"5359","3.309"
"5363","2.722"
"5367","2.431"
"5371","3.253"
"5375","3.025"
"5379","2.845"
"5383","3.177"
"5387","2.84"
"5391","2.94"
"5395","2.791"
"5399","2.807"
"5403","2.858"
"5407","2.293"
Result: 2.7 angstrom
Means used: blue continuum 3.27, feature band 3.01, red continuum 3.17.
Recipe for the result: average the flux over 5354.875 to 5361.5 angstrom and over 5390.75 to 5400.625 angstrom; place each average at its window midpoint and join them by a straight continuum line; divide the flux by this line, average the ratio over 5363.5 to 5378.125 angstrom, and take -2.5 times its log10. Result 0.08 mag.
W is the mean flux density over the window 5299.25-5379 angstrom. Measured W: 3.03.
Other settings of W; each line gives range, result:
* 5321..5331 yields 2.96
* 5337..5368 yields 2.96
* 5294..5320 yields 3.14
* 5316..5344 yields 2.96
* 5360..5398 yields 2.9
